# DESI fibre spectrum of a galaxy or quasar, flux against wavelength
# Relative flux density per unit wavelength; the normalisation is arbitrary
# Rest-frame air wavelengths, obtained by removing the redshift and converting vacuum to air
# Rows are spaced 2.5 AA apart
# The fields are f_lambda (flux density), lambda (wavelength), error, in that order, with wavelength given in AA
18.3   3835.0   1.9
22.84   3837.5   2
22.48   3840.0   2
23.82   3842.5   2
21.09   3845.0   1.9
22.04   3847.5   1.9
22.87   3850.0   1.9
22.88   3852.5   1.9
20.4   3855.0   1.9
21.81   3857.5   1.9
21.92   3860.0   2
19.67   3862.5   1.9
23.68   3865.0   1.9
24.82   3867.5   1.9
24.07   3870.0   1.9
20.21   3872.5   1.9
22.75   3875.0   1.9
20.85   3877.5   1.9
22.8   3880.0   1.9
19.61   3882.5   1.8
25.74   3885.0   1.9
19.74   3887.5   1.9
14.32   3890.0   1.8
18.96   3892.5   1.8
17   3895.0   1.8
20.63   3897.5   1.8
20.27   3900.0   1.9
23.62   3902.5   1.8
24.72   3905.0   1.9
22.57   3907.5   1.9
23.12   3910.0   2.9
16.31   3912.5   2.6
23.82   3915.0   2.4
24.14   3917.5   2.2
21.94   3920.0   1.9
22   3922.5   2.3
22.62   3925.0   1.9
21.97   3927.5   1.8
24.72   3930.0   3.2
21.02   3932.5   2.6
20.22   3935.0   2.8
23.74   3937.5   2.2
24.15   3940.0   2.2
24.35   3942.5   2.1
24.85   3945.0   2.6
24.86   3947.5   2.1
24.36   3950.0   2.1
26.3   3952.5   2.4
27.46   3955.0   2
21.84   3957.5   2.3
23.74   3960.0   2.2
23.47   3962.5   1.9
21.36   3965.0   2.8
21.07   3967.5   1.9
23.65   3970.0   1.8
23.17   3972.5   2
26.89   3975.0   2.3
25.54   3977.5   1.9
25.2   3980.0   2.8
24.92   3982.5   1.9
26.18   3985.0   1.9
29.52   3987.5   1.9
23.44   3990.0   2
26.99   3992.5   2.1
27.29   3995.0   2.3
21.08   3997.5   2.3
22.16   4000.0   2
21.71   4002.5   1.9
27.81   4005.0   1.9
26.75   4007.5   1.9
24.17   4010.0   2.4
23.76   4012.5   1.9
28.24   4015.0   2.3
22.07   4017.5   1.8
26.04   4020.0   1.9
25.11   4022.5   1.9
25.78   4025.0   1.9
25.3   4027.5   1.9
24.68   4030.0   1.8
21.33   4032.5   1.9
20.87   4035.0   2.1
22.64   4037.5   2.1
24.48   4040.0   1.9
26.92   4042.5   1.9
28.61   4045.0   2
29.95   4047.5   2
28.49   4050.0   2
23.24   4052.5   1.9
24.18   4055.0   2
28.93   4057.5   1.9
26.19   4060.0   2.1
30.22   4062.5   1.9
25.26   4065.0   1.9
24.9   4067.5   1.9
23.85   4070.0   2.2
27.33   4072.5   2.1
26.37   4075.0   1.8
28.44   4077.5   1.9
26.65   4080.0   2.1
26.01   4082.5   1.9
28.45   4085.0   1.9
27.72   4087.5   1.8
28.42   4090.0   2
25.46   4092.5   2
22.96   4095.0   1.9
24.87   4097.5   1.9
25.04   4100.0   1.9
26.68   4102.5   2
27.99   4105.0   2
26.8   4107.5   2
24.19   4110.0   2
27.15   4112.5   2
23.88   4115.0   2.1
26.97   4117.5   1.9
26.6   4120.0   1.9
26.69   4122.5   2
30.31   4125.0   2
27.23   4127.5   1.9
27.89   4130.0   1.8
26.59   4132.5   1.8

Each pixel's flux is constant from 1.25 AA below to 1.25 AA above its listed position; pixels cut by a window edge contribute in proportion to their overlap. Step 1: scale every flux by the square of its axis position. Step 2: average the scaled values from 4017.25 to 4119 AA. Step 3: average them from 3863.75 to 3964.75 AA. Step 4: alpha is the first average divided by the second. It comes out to 1.25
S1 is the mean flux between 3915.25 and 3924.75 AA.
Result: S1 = 22.8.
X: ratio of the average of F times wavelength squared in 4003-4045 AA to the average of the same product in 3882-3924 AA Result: 1.25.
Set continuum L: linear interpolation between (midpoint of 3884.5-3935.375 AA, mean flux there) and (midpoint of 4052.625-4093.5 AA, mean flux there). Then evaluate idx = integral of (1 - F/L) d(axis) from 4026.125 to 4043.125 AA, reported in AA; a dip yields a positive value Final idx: 1.2 AA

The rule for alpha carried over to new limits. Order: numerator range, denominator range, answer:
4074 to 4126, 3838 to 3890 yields 1.36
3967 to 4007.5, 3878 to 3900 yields 1.32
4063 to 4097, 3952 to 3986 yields 1.15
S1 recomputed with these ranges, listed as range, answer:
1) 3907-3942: 22.3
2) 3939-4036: 24.6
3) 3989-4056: 24.9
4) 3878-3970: 22.3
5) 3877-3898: 19.9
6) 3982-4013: 25.1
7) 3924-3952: 23.4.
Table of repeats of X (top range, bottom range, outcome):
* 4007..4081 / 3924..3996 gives 1.10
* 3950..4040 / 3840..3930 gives 1.19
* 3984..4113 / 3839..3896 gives 1.31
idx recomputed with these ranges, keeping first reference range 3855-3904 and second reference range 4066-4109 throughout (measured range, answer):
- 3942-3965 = -1.4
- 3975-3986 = -0.9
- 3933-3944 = -0.2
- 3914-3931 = -0.6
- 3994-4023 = -0.3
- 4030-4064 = -0.6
